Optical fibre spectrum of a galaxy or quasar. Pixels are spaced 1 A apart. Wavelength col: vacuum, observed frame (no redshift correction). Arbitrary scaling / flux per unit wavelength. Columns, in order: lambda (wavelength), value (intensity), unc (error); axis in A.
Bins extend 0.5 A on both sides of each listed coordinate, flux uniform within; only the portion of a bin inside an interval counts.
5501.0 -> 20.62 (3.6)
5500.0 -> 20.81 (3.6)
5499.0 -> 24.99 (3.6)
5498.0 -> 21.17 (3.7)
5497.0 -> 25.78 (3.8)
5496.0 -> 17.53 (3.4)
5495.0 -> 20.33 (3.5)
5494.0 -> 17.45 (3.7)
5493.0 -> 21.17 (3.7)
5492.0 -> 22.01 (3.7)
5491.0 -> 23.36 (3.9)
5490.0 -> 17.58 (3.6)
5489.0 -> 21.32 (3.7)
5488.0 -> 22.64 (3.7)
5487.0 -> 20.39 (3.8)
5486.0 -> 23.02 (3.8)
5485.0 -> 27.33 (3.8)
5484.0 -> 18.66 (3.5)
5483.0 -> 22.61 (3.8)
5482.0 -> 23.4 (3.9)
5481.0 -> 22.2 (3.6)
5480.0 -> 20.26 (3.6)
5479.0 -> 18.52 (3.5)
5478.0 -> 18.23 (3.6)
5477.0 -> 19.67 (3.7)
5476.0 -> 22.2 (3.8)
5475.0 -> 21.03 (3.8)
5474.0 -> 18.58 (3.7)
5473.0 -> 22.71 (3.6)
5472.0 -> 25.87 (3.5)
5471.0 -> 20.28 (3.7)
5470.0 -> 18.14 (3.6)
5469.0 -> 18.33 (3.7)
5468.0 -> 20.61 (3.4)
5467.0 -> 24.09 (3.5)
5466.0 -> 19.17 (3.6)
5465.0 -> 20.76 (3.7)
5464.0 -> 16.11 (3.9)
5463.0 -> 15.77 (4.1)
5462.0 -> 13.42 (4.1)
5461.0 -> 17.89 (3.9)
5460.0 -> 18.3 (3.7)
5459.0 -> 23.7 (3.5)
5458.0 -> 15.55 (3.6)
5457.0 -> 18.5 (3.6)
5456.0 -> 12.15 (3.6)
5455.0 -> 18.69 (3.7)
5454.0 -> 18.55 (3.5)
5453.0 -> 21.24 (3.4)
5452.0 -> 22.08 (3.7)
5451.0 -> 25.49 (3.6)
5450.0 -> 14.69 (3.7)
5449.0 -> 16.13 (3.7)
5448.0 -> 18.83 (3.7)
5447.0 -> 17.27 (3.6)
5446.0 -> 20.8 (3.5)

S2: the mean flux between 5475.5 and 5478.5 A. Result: 20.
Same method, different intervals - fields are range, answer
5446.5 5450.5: 16.7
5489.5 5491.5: 20.5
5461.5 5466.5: 17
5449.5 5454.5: 20.4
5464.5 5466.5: 20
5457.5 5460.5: 19.2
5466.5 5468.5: 22.4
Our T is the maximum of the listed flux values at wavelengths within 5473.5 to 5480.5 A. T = 22.2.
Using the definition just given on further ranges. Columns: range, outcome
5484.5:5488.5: 27.33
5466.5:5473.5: 25.87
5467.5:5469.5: 20.61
